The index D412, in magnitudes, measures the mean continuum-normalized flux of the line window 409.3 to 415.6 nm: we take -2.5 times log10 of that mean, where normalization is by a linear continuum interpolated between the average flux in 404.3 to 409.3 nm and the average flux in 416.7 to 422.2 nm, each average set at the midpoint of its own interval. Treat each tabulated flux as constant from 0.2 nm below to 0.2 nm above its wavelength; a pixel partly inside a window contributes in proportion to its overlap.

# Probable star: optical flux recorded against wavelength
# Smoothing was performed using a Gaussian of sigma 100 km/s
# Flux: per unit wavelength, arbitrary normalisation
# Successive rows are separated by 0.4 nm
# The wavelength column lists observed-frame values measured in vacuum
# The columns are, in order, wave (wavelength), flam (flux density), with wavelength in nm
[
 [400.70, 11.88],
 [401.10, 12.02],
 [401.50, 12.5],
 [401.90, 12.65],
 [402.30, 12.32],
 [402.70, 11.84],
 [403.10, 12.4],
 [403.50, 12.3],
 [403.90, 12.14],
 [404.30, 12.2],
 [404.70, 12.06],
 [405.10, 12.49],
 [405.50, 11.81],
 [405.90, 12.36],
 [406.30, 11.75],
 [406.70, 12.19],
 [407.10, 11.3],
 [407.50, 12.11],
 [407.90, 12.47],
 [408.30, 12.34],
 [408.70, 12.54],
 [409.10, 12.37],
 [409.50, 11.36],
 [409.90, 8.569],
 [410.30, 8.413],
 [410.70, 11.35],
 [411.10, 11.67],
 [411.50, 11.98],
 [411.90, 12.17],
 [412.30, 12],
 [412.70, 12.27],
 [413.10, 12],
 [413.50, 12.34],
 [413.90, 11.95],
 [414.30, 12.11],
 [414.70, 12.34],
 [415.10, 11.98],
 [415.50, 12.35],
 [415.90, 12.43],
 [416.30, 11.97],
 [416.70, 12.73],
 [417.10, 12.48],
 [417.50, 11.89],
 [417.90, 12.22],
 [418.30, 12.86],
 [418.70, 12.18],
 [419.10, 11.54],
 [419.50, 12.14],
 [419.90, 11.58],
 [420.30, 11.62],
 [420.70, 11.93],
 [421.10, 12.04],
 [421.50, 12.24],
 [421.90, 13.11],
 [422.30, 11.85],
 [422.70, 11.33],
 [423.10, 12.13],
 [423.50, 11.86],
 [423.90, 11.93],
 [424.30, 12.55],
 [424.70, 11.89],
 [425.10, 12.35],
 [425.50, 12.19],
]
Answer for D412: 0.06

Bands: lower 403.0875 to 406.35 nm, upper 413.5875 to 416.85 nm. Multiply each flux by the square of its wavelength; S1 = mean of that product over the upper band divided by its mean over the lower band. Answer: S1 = 1.1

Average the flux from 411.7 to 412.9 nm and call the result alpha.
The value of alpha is 12.1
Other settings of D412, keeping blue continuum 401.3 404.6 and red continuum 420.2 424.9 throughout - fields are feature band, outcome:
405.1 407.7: 0.03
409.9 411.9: 0.14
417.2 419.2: -0.01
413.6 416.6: 0.00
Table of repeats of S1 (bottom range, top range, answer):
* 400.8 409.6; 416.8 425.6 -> 1.07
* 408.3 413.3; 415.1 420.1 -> 1.10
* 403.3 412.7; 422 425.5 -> 1.11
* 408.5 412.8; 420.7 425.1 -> 1.13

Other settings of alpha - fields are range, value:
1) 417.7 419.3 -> 12.2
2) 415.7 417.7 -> 12.3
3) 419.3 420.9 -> 11.8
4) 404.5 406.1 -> 12.2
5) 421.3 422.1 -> 12.7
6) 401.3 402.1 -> 12.6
